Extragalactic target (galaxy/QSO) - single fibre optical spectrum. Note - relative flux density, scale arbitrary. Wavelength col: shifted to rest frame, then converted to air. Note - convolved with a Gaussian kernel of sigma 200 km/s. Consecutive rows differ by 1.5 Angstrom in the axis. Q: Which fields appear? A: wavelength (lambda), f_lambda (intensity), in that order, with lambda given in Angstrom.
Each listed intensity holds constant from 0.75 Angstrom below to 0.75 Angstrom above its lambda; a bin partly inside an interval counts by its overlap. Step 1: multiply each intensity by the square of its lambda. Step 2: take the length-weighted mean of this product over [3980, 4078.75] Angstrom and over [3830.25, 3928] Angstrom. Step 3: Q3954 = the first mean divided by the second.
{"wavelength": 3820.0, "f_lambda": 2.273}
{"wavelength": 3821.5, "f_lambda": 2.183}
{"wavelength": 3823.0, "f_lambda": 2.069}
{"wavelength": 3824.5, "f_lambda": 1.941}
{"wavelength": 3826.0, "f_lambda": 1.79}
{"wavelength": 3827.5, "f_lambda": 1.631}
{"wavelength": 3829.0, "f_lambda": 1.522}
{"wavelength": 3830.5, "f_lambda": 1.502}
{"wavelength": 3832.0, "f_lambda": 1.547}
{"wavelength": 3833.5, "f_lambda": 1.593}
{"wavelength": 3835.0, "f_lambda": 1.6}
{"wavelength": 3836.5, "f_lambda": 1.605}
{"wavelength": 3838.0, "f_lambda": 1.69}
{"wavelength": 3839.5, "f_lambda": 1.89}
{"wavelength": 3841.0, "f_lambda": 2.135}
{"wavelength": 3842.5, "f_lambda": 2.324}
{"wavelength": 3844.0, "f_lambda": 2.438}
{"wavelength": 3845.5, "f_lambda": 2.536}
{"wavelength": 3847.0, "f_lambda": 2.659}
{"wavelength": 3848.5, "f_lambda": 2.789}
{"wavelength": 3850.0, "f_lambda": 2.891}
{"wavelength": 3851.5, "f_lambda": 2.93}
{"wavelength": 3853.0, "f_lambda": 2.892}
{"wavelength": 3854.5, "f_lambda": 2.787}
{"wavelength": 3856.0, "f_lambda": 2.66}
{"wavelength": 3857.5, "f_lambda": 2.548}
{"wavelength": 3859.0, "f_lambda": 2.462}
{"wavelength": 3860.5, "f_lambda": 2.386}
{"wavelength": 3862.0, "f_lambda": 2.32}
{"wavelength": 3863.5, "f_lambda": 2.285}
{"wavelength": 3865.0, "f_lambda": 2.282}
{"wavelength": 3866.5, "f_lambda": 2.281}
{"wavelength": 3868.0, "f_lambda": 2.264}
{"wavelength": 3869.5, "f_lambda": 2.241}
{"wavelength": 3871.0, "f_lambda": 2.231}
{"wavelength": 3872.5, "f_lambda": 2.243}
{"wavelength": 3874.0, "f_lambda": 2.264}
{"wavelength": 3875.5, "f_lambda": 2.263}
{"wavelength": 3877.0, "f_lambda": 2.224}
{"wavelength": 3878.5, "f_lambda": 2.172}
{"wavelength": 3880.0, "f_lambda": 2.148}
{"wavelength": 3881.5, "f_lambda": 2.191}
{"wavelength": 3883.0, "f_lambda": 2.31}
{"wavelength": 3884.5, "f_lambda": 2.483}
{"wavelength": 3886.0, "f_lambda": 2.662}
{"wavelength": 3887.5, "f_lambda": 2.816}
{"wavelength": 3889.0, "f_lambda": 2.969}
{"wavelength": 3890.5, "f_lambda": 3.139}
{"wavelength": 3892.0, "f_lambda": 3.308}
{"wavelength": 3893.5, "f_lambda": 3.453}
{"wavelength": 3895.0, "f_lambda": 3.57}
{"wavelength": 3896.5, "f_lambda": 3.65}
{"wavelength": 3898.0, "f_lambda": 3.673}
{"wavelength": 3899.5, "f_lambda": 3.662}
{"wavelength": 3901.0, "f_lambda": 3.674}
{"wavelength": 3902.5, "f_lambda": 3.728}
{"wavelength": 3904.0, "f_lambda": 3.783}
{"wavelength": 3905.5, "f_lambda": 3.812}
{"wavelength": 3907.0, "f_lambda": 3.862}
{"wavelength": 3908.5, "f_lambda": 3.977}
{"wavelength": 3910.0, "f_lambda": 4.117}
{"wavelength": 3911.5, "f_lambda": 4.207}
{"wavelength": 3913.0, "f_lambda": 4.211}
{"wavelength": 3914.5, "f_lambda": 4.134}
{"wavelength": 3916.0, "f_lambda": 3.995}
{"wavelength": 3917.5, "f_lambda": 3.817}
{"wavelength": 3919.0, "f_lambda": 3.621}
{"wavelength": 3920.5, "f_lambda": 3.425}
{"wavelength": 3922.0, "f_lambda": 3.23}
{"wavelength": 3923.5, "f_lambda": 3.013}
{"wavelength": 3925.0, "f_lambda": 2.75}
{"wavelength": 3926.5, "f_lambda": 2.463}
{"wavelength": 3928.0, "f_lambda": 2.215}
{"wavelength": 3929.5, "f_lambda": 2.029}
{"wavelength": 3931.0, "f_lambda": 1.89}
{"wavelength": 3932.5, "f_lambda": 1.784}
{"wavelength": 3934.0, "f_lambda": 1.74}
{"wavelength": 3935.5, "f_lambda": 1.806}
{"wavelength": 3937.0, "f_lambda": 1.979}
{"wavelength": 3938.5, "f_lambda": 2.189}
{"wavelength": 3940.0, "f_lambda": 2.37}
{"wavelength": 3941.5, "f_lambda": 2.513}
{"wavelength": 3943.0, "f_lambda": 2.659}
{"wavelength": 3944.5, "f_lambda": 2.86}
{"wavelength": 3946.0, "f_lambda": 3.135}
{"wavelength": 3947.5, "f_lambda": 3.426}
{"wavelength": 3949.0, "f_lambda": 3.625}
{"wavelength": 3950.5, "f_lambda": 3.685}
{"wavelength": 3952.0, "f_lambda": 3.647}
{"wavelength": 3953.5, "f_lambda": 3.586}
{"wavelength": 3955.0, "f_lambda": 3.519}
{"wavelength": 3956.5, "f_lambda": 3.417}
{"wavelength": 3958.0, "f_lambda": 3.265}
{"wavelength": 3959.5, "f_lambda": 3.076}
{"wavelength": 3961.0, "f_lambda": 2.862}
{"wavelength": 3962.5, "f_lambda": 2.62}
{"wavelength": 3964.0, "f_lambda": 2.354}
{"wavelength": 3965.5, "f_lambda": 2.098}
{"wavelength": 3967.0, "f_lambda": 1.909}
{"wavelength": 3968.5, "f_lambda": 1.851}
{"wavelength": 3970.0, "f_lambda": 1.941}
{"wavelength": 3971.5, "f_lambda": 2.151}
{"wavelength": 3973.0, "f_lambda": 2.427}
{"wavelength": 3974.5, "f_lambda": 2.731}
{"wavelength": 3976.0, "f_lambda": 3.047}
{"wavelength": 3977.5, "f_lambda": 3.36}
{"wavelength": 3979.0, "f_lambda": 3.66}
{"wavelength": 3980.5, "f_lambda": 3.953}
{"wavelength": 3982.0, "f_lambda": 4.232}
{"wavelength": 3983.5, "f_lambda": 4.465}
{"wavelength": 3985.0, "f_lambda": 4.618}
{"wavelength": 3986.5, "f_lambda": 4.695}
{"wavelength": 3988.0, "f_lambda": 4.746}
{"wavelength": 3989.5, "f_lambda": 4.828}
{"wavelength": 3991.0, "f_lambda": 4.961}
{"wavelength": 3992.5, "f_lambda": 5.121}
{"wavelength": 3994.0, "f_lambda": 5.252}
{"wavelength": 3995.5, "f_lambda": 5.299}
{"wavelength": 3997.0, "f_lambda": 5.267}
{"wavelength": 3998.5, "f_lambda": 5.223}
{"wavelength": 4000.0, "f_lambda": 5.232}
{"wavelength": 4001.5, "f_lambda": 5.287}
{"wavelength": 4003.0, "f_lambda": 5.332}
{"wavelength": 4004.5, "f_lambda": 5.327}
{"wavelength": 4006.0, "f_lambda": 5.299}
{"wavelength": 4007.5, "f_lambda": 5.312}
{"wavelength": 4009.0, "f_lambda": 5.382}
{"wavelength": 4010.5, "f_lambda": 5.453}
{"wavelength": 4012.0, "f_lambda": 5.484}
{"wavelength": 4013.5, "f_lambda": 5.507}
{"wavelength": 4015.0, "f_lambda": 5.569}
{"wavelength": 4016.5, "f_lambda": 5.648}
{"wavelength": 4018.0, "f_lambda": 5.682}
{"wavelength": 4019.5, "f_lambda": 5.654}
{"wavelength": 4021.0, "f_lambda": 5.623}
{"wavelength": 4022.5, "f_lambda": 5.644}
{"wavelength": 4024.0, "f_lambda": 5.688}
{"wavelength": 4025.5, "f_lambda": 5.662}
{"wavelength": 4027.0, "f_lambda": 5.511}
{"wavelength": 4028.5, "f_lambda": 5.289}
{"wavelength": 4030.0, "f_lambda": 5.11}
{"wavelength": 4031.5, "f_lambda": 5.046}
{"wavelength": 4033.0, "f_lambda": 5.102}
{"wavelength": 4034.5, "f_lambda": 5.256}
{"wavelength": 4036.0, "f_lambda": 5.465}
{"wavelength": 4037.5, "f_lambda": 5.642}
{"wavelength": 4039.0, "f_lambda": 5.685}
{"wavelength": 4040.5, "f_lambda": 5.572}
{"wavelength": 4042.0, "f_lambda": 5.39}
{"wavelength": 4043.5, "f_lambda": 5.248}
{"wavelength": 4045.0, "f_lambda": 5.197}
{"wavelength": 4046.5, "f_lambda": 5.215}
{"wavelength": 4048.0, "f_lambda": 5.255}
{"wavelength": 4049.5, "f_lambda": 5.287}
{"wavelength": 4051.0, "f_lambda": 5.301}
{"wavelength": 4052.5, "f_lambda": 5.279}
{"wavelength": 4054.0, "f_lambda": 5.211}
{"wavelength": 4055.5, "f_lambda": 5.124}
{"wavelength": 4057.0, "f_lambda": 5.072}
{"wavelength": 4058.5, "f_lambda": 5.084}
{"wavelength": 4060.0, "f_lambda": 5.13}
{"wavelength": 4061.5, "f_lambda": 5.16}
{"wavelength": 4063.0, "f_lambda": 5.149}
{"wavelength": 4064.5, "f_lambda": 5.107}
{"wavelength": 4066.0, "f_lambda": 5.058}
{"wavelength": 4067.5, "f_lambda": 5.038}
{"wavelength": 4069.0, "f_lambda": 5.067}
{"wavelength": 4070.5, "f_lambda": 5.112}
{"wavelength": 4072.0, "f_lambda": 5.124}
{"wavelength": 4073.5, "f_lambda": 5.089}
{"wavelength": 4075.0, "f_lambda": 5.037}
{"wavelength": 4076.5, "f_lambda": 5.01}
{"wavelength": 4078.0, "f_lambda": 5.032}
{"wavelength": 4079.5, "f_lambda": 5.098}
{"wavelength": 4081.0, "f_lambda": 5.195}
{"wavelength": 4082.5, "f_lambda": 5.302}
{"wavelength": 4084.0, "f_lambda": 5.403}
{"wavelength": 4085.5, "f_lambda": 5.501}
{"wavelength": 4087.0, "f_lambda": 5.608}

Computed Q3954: 1.99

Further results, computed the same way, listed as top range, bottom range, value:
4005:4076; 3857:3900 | 2.19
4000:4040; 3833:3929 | 2.05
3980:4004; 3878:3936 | 1.64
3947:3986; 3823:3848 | 1.76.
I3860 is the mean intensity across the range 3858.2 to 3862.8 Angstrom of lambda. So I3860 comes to 2.39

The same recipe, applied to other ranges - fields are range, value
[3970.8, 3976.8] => 2.6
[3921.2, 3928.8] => 2.73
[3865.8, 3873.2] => 2.25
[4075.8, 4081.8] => 5.09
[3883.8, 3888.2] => 2.65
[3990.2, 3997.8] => 5.18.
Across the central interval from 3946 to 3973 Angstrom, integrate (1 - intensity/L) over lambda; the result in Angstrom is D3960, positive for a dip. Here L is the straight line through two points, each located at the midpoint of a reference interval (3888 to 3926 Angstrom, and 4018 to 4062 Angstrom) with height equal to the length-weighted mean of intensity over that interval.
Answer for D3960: 8.8 Angstrom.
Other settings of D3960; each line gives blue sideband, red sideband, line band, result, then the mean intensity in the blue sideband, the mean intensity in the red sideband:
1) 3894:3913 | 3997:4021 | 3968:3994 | 6.6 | 3.82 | 5.43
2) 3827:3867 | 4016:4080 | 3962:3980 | 7.0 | 2.23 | 5.28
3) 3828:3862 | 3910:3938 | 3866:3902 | -2.2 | 2.24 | 2.93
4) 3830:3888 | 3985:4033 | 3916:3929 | 1.7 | 2.3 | 5.31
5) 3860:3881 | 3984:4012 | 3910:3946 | 6.6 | 2.26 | 5.15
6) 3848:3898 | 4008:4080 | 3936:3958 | 4.4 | 2.62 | 5.3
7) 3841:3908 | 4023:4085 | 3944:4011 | 5.3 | 2.78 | 5.24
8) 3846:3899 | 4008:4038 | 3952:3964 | 3.0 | 2.65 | 5.47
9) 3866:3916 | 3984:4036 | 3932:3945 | 5.8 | 3.1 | 5.3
